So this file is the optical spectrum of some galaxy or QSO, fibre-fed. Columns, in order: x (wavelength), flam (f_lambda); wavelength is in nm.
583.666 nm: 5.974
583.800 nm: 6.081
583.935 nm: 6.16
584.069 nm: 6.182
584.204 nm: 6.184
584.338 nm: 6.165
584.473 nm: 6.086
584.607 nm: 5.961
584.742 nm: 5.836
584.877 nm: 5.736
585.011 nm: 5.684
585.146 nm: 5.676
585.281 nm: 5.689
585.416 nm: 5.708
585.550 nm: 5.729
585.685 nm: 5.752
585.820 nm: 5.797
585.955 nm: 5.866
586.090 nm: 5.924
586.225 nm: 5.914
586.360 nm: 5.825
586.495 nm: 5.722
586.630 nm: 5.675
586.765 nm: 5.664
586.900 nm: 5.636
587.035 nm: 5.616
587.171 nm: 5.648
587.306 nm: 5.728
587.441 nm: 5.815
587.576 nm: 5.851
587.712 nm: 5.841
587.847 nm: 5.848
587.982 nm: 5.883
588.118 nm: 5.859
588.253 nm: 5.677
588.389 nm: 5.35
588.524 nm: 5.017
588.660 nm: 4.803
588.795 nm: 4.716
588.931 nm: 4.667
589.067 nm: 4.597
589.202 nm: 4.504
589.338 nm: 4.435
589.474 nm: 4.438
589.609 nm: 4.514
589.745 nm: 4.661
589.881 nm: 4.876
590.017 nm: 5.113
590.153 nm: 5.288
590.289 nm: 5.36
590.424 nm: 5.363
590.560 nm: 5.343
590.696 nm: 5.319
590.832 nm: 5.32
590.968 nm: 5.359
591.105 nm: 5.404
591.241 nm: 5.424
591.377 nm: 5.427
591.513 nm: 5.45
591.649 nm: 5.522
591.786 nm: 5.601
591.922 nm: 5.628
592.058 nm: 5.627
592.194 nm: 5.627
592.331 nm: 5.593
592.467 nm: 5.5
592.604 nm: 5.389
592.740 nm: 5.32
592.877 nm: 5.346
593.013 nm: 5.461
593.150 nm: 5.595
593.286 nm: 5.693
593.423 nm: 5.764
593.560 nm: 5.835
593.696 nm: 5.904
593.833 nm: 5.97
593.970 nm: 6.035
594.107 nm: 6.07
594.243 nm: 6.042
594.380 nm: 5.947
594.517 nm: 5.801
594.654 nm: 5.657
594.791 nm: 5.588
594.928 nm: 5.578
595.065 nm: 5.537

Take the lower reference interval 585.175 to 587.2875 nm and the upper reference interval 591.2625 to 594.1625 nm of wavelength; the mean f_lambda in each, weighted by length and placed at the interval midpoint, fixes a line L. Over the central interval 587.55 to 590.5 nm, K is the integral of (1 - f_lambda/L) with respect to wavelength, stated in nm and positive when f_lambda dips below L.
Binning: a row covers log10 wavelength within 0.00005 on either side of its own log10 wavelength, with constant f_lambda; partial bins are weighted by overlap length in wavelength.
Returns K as 0.302 nm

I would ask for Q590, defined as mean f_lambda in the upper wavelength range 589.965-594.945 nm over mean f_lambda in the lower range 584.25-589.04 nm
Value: 0.99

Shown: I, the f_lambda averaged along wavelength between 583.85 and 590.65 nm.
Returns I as 5.51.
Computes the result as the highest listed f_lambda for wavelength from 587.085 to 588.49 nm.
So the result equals 5.883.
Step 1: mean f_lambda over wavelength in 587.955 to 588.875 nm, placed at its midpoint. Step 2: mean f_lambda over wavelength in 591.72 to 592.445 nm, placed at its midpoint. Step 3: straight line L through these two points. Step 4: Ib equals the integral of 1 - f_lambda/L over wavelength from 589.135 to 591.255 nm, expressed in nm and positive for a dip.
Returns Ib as 0.16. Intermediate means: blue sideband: 5.29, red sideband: 5.61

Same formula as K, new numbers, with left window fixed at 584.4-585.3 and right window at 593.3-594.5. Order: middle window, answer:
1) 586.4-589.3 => 0.21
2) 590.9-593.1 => 0.16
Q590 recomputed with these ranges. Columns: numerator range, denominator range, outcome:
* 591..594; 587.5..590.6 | 1.09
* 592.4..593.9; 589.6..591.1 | 1.09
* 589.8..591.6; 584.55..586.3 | 0.92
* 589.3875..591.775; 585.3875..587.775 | 0.90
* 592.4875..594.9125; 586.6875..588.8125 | 1.03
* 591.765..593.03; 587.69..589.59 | 1.08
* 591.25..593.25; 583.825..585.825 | 0.93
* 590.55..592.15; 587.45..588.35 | 0.94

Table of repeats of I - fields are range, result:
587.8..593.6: 5.29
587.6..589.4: 5.19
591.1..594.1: 5.61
